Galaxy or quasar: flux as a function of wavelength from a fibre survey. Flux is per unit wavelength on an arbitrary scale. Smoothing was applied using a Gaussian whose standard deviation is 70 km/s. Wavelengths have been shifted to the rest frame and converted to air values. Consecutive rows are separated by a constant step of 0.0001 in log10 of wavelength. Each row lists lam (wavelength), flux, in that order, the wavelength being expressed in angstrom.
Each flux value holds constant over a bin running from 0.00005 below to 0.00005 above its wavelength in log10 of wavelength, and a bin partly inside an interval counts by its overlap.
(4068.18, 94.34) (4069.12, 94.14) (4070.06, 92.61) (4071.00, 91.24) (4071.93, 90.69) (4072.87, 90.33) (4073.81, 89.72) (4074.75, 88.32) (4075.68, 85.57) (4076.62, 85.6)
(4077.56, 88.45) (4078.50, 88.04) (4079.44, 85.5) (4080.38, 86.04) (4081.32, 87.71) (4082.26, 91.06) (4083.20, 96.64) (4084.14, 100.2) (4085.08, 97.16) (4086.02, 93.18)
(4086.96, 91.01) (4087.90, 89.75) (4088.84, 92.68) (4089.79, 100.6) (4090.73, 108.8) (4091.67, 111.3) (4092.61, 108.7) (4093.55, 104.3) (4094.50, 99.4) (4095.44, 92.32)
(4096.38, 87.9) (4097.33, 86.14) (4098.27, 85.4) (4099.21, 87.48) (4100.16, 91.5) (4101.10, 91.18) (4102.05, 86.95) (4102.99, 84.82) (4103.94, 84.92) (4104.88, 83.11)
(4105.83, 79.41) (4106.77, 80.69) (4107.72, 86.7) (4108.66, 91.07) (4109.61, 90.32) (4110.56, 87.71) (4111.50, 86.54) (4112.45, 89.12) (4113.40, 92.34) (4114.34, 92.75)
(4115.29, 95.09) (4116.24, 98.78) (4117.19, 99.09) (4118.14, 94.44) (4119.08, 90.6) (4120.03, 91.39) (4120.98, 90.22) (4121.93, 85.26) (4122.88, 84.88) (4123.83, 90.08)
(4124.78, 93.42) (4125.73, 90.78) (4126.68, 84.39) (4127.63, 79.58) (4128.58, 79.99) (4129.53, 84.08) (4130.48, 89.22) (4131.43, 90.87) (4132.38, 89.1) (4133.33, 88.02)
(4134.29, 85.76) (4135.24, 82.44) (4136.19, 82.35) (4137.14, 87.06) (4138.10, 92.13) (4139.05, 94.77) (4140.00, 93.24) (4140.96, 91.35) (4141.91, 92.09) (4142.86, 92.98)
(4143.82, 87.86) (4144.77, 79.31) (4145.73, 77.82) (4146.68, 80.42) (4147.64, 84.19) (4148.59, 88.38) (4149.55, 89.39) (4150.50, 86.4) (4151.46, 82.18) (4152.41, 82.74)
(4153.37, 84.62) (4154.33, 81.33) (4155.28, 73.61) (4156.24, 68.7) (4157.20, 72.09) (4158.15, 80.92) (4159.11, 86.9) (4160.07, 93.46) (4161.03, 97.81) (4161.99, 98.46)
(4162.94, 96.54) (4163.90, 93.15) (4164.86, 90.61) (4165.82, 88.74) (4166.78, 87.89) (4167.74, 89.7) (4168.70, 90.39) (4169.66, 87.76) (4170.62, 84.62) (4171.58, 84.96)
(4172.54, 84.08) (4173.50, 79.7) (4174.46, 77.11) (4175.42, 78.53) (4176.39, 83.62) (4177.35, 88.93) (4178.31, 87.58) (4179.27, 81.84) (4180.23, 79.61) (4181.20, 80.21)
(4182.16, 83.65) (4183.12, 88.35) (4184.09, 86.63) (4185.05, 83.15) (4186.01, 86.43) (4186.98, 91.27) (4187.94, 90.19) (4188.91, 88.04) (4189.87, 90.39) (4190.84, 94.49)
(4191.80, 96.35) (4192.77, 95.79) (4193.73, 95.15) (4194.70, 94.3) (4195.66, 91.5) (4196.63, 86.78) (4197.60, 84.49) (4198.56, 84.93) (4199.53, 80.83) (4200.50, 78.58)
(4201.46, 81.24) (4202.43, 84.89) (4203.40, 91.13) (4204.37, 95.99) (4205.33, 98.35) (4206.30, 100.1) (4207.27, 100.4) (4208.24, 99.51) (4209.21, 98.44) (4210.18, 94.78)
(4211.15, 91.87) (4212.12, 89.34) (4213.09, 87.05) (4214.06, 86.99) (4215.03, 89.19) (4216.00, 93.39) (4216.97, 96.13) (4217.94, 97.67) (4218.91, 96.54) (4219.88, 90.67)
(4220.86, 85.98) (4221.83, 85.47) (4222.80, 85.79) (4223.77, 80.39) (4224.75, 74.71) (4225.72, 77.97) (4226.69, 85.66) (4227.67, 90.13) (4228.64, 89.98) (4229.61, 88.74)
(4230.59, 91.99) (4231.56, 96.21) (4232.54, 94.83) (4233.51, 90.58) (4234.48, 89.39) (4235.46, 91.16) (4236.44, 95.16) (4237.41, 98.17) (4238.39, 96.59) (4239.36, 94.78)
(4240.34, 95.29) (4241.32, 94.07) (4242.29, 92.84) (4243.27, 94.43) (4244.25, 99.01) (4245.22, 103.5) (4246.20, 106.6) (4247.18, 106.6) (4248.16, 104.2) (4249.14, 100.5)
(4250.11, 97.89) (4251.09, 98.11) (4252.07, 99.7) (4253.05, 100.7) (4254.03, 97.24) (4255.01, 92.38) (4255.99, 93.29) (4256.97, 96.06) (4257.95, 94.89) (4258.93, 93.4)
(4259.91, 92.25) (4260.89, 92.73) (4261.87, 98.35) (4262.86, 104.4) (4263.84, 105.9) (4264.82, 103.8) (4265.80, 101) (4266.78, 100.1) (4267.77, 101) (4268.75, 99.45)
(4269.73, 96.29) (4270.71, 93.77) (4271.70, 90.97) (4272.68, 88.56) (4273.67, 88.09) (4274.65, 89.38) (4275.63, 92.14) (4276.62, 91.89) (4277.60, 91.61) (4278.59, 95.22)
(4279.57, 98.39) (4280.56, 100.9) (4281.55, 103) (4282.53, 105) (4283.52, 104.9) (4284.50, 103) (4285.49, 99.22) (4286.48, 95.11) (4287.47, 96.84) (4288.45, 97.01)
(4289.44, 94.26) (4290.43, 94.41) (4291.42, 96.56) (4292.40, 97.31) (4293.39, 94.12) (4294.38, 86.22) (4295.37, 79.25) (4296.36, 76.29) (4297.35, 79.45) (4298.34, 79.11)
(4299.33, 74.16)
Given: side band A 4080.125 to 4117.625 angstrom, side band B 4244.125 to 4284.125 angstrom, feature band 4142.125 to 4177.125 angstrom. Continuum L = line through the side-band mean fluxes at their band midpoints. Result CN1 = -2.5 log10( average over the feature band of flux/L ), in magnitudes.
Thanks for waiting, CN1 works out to 0.110 mag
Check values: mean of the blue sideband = 92.3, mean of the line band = 85.3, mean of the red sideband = 97.9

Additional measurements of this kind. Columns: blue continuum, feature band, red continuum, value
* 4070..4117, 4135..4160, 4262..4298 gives 0.097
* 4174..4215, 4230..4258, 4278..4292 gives -0.028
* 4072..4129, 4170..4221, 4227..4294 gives 0.063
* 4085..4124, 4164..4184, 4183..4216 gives 0.072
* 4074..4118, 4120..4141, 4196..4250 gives 0.049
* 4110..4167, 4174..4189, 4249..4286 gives 0.078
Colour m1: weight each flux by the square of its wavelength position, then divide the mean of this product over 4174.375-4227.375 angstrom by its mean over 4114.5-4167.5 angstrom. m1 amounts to 1.04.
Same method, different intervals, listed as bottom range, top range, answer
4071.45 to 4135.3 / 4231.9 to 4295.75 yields 1.15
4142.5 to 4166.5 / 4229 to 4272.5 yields 1.19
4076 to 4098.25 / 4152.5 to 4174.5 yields 0.95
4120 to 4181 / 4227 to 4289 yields 1.18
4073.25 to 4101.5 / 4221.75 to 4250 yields 1.07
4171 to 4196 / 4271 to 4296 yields 1.14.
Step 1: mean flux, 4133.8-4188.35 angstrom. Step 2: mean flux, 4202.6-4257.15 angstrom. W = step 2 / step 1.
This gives 1.09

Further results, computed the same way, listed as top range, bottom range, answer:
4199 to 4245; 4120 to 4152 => 1.05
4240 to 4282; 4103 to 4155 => 1.11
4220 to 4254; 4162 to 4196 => 1.06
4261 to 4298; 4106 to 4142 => 1.07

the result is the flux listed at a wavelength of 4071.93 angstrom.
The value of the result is 90.69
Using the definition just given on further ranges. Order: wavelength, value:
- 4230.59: 91.99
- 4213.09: 87.05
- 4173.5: 79.7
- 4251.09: 98.11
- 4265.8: 101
